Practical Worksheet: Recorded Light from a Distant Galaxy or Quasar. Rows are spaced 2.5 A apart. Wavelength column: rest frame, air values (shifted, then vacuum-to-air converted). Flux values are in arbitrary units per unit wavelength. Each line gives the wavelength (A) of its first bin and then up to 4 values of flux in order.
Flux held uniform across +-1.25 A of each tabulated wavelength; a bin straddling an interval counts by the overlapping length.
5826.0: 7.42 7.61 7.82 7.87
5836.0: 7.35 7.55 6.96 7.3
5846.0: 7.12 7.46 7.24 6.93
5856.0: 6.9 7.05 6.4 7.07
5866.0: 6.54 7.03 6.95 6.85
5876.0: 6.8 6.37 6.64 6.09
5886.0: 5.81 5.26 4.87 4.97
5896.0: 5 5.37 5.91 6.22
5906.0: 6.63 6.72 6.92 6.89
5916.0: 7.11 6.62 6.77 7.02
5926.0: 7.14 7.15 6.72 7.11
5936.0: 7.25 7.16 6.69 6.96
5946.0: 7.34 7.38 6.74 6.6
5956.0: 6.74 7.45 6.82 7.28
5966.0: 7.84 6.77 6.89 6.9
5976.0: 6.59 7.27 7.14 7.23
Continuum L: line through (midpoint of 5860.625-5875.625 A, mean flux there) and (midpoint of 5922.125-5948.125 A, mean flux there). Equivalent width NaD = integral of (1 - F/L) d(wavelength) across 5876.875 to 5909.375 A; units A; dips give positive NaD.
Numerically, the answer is 5.1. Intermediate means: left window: 6.83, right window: 7.06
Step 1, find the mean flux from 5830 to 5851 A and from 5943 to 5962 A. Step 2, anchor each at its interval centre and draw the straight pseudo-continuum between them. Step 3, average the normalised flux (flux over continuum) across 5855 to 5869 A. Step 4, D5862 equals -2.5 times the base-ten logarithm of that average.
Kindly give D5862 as 0.079 mag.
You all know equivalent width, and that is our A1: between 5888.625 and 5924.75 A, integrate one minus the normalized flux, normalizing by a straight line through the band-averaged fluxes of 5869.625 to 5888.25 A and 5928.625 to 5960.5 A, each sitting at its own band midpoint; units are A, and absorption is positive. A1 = 2.7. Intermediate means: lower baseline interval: 6.44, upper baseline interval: 7.01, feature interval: 6.19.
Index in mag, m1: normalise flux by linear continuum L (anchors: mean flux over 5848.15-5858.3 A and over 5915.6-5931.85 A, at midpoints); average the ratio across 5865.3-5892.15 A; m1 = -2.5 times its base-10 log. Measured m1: 0.12 mag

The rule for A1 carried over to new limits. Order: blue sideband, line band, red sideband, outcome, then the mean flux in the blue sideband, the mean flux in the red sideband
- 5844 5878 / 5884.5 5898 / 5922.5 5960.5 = 3.4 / 6.94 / 7.03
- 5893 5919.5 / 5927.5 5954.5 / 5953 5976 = -1.2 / 6.25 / 7.02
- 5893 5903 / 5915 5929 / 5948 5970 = -2.1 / 5.41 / 7.06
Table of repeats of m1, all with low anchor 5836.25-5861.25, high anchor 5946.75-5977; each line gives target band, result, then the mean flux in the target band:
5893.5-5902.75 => 0.292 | 5.41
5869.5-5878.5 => 0.047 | 6.8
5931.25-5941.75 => 0.000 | 7.04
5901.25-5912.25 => 0.081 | 6.56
